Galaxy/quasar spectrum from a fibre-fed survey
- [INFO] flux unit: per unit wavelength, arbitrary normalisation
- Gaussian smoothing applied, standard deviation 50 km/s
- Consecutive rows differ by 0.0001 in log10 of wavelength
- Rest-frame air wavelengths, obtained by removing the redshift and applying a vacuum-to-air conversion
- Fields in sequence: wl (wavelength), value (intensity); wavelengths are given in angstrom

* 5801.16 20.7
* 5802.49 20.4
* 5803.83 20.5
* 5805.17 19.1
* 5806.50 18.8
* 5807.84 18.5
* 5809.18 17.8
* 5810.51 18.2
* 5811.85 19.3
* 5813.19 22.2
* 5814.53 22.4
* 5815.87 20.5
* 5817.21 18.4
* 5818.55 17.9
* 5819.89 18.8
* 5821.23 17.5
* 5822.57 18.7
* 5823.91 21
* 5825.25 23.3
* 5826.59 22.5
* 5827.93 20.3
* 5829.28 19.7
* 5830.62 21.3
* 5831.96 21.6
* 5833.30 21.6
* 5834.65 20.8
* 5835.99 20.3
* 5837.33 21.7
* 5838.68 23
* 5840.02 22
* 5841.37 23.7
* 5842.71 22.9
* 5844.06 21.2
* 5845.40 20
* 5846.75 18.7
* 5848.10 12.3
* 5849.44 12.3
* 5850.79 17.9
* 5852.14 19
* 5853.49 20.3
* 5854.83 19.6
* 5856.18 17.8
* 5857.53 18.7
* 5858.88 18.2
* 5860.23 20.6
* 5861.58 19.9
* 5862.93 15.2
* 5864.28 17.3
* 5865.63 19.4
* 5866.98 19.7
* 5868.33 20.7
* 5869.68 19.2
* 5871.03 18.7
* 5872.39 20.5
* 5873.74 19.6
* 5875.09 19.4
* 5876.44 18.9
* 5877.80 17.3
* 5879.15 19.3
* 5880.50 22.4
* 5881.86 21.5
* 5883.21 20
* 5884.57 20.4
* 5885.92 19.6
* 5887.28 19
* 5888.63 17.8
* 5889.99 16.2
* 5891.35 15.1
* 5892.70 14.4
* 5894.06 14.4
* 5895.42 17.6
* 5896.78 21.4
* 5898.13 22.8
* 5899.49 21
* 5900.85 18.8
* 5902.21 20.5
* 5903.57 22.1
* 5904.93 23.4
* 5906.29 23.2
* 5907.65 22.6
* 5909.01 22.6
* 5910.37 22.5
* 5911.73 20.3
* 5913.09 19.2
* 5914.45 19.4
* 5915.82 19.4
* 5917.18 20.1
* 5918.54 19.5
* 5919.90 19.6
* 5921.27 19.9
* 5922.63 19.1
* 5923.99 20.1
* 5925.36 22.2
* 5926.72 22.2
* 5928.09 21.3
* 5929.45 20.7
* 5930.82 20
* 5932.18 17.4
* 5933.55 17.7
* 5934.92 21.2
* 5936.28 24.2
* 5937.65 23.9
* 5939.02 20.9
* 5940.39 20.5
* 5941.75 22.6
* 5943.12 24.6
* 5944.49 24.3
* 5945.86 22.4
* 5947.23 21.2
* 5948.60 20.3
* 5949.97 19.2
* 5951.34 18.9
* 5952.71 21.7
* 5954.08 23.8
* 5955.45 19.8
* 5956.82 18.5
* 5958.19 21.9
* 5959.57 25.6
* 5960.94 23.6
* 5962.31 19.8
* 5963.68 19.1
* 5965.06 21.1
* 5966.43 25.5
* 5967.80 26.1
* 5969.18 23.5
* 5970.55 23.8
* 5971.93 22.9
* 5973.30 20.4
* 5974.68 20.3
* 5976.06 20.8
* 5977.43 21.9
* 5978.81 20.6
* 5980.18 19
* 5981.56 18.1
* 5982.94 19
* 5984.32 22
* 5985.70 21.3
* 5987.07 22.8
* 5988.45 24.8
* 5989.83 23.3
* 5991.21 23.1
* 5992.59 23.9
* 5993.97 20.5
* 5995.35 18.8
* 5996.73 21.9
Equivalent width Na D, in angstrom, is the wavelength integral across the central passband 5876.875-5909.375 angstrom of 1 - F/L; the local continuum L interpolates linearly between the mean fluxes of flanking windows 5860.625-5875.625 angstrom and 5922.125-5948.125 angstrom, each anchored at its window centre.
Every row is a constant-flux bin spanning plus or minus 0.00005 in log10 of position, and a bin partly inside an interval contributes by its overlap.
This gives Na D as 0.4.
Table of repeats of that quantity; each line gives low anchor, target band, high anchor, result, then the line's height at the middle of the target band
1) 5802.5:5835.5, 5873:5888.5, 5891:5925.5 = 0.3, 20.1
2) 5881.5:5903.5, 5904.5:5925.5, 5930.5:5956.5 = -0.9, 19.9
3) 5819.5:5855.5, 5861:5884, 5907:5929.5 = 1.1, 20.3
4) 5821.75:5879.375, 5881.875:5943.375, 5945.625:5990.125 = 1.3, 20.7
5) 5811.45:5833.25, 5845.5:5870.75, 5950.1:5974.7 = 3.2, 20.8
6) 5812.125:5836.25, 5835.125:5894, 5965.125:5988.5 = 5.0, 20.8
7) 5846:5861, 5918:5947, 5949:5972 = -0.4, 20.9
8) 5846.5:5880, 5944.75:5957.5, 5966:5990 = 0.2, 21.1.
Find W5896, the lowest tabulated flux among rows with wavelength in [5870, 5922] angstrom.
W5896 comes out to 14.4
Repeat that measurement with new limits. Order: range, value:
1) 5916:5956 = 17.4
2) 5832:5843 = 20.3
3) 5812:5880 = 12.3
